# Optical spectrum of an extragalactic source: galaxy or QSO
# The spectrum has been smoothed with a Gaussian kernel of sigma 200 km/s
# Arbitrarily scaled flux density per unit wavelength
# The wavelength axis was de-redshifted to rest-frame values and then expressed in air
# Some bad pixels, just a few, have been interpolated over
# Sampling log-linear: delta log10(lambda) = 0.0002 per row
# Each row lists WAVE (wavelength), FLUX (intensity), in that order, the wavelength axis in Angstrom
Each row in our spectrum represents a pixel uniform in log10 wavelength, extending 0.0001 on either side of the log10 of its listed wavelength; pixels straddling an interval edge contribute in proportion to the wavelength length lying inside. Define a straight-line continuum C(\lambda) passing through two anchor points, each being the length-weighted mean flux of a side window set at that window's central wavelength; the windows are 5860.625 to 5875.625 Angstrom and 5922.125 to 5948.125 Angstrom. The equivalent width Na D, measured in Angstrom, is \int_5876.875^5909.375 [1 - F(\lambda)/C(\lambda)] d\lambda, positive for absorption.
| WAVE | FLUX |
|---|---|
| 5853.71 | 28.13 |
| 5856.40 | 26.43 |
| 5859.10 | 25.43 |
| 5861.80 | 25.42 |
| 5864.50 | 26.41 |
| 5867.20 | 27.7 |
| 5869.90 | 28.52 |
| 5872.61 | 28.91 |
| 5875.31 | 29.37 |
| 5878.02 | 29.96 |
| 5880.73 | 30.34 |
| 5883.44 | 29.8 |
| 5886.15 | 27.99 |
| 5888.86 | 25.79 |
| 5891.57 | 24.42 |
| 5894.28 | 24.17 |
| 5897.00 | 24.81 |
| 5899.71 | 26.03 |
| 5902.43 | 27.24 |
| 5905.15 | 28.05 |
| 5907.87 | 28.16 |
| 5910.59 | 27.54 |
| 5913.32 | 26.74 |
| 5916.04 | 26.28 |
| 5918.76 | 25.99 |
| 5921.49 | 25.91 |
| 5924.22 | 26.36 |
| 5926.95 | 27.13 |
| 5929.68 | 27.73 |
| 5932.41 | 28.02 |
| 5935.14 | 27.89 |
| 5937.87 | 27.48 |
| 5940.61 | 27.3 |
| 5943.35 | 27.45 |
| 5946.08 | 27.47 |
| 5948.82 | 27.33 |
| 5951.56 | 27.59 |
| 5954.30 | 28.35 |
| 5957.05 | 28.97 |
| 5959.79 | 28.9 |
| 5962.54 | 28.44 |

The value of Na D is 0.4 Angstrom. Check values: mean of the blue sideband 27.6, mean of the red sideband 27.4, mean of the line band 27.2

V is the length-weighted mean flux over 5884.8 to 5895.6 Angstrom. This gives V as 25.6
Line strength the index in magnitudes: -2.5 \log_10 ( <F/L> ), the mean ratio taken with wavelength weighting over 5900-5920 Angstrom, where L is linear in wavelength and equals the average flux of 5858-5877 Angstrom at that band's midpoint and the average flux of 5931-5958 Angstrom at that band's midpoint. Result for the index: 0.02 mag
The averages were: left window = 27.5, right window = 27.8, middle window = 27.1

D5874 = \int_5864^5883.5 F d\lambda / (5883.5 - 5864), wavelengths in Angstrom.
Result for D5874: 28.9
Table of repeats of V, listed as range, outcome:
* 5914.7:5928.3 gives 26.3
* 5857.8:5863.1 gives 25.4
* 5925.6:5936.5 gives 27.7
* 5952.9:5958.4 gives 28.6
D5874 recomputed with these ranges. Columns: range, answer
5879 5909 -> 27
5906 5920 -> 27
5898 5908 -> 27.2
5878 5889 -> 29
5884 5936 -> 26.7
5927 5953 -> 27.6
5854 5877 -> 27.4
